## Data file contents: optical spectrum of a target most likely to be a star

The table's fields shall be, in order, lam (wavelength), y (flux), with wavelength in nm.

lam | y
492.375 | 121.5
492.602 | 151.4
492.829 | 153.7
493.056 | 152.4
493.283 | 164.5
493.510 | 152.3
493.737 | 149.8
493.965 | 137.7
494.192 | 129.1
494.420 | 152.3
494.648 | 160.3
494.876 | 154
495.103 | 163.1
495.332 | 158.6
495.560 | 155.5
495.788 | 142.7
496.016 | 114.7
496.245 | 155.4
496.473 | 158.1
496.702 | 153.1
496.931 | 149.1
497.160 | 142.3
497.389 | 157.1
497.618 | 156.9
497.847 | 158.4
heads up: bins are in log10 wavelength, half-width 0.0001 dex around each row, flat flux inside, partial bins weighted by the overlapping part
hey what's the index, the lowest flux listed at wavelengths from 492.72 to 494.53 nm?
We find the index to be 129.1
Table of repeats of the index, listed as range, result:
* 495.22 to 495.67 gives 155.5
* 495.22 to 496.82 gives 114.7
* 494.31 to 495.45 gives 152.3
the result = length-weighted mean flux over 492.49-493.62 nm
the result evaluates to 155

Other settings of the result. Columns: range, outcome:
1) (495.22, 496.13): 143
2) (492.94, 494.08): 151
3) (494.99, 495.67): 159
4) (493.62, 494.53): 142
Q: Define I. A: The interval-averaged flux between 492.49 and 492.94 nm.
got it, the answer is 153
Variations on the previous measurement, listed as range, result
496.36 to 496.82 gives 155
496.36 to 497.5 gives 152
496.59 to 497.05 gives 151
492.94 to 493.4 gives 158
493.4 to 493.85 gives 151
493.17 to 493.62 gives 159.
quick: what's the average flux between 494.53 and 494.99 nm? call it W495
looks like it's 157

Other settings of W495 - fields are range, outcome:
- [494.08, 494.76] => 147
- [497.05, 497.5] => 150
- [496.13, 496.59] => 157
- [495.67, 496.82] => 145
